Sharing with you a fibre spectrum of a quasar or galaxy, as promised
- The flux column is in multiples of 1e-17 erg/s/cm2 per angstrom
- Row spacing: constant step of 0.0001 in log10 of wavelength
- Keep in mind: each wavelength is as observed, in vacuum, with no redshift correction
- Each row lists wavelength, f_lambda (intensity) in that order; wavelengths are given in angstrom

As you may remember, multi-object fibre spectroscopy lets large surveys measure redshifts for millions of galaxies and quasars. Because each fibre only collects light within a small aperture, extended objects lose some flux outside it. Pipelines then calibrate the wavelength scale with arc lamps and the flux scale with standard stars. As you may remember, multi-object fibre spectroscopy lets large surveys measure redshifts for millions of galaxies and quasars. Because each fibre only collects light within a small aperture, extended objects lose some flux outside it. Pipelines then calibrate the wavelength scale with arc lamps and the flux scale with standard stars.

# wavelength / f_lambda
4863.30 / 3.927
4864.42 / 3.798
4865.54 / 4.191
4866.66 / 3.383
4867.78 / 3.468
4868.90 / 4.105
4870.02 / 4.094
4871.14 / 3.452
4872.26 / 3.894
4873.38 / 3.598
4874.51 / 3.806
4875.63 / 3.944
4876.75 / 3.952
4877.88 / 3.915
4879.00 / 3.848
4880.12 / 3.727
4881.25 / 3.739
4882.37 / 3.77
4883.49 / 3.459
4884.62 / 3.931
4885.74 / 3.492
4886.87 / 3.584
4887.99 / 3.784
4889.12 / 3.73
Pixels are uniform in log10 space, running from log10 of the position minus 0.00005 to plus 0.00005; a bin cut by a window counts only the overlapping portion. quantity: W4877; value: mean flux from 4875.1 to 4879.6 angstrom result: 3.92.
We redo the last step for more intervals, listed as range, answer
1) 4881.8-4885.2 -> 3.73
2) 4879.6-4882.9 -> 3.74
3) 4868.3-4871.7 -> 3.88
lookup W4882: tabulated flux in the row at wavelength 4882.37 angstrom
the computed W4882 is 3.77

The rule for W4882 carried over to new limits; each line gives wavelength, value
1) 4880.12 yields 3.727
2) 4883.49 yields 3.459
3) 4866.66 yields 3.383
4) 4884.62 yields 3.931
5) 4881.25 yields 3.739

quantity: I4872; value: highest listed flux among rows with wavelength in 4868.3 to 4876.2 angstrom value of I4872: 4.105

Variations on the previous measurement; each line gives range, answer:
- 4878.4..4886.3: 3.931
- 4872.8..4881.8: 3.952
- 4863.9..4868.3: 4.191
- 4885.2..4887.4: 3.584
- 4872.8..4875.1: 3.806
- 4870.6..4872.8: 3.894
